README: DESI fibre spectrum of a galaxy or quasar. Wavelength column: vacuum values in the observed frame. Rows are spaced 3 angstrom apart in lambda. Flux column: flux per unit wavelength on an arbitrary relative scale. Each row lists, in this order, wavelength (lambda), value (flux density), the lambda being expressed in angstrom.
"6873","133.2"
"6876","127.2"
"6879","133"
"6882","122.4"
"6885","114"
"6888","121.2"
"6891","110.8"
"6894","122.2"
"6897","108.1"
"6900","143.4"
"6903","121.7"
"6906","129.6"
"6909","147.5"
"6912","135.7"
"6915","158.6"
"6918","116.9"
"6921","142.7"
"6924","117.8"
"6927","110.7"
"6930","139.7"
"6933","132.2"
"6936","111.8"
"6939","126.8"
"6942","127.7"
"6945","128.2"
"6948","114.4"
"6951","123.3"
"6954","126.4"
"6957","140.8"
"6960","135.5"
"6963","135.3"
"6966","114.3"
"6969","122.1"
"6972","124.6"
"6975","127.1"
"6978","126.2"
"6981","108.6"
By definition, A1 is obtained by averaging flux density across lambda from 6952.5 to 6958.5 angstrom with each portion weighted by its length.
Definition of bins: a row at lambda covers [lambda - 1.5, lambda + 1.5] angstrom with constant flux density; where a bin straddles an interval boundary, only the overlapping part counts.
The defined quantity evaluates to 134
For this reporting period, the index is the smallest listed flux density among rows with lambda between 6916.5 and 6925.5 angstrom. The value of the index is 116.9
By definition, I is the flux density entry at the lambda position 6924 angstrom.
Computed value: 117.8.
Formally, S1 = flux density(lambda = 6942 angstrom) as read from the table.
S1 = 127.7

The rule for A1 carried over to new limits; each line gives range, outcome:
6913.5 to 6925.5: 134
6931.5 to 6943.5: 125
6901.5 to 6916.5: 139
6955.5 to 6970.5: 130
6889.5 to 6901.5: 121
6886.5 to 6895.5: 118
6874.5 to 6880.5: 130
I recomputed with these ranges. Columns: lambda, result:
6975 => 127.1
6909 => 147.5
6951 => 123.3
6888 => 121.2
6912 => 135.7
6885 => 114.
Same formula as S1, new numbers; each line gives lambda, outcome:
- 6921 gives 142.7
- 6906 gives 129.6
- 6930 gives 139.7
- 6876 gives 127.2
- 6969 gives 122.1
